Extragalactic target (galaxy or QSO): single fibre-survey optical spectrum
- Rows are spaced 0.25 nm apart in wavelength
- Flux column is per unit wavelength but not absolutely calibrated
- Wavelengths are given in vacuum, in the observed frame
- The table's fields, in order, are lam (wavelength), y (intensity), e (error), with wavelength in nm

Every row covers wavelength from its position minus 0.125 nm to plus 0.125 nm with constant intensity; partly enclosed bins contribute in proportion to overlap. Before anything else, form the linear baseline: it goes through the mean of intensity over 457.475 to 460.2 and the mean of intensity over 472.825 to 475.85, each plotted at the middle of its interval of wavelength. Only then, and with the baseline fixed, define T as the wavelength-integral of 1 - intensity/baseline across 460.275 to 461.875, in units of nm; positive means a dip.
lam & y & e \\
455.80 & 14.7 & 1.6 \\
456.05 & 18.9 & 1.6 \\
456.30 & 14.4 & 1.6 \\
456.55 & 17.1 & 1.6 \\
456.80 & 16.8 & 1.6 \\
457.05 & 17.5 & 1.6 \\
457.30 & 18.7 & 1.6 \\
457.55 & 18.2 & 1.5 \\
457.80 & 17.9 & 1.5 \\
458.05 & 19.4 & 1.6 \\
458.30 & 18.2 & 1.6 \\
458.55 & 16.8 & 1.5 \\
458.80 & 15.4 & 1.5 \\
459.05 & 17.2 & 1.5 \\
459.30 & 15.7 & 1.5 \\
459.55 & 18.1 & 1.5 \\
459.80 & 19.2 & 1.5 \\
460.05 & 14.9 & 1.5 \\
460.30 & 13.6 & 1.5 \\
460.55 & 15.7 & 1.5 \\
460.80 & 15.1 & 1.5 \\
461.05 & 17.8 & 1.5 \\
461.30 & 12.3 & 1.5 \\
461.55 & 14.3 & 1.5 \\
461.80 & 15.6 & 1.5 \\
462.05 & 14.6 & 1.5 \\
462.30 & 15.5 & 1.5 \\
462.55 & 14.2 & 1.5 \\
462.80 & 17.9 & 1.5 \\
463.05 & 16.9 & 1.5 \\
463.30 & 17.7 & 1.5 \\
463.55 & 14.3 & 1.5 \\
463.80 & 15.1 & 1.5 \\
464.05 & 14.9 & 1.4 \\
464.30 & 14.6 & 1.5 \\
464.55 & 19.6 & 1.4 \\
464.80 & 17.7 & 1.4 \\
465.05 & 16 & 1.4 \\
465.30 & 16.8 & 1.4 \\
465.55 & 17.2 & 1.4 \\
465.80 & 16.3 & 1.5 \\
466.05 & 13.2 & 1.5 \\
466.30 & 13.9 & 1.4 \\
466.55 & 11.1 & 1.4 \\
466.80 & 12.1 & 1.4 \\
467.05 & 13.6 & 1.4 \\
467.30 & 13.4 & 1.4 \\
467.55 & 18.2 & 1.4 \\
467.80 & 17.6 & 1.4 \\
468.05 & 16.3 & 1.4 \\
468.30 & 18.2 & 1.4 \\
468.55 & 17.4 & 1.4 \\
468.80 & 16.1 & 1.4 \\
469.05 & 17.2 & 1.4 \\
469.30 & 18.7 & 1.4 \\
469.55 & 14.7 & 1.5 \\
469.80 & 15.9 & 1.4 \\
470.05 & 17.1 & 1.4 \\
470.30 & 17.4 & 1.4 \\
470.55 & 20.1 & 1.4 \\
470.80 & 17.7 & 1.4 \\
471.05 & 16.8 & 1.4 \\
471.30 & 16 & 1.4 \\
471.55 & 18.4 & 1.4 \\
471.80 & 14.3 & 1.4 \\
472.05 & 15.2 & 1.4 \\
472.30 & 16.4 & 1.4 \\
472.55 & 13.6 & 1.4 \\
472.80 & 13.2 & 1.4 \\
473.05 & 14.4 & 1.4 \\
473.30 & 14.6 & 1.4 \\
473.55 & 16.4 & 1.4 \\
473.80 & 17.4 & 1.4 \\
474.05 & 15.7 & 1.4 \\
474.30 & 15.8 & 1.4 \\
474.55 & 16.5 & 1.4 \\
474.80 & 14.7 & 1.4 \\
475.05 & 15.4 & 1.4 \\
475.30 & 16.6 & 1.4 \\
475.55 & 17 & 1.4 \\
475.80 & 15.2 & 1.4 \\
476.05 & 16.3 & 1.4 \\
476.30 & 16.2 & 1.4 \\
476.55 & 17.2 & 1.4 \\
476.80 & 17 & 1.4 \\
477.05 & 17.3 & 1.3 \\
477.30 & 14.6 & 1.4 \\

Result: 0.20 nm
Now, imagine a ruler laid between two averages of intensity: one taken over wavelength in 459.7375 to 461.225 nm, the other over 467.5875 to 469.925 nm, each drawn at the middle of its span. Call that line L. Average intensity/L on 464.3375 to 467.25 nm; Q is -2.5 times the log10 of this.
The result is 0.093 mag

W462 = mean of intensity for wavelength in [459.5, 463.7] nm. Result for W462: 15.7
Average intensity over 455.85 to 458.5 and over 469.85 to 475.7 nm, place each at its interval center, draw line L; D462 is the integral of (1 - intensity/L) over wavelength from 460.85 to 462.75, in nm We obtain 0.24 nm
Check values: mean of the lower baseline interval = 17.6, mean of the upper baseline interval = 16.1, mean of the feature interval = 15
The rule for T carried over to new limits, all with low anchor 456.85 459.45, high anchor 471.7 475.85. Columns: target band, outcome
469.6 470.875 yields -0.13 nm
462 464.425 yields 0.18 nm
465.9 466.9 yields 0.23 nm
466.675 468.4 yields 0.07 nm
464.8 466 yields 0.00 nm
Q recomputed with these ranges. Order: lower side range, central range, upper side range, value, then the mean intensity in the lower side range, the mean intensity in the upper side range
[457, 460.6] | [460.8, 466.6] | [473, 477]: 0.081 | 17.1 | 16.1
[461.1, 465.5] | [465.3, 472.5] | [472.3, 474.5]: -0.039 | 15.8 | 15.3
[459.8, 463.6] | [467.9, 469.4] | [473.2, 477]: -0.095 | 15.5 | 16.2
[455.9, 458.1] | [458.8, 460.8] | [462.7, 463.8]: 0.057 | 17.6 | 16.5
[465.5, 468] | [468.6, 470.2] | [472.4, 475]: -0.124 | 14.6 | 15.2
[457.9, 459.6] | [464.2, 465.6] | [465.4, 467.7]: -0.137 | 17.2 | 14.4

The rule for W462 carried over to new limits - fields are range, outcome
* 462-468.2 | 15.6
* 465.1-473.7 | 15.9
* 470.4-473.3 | 16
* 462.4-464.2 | 15.8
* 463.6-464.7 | 16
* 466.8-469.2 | 16.2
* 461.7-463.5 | 16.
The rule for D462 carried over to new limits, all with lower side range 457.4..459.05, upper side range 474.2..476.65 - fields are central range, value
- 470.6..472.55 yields 0.008 nm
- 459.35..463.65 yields 0.392 nm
